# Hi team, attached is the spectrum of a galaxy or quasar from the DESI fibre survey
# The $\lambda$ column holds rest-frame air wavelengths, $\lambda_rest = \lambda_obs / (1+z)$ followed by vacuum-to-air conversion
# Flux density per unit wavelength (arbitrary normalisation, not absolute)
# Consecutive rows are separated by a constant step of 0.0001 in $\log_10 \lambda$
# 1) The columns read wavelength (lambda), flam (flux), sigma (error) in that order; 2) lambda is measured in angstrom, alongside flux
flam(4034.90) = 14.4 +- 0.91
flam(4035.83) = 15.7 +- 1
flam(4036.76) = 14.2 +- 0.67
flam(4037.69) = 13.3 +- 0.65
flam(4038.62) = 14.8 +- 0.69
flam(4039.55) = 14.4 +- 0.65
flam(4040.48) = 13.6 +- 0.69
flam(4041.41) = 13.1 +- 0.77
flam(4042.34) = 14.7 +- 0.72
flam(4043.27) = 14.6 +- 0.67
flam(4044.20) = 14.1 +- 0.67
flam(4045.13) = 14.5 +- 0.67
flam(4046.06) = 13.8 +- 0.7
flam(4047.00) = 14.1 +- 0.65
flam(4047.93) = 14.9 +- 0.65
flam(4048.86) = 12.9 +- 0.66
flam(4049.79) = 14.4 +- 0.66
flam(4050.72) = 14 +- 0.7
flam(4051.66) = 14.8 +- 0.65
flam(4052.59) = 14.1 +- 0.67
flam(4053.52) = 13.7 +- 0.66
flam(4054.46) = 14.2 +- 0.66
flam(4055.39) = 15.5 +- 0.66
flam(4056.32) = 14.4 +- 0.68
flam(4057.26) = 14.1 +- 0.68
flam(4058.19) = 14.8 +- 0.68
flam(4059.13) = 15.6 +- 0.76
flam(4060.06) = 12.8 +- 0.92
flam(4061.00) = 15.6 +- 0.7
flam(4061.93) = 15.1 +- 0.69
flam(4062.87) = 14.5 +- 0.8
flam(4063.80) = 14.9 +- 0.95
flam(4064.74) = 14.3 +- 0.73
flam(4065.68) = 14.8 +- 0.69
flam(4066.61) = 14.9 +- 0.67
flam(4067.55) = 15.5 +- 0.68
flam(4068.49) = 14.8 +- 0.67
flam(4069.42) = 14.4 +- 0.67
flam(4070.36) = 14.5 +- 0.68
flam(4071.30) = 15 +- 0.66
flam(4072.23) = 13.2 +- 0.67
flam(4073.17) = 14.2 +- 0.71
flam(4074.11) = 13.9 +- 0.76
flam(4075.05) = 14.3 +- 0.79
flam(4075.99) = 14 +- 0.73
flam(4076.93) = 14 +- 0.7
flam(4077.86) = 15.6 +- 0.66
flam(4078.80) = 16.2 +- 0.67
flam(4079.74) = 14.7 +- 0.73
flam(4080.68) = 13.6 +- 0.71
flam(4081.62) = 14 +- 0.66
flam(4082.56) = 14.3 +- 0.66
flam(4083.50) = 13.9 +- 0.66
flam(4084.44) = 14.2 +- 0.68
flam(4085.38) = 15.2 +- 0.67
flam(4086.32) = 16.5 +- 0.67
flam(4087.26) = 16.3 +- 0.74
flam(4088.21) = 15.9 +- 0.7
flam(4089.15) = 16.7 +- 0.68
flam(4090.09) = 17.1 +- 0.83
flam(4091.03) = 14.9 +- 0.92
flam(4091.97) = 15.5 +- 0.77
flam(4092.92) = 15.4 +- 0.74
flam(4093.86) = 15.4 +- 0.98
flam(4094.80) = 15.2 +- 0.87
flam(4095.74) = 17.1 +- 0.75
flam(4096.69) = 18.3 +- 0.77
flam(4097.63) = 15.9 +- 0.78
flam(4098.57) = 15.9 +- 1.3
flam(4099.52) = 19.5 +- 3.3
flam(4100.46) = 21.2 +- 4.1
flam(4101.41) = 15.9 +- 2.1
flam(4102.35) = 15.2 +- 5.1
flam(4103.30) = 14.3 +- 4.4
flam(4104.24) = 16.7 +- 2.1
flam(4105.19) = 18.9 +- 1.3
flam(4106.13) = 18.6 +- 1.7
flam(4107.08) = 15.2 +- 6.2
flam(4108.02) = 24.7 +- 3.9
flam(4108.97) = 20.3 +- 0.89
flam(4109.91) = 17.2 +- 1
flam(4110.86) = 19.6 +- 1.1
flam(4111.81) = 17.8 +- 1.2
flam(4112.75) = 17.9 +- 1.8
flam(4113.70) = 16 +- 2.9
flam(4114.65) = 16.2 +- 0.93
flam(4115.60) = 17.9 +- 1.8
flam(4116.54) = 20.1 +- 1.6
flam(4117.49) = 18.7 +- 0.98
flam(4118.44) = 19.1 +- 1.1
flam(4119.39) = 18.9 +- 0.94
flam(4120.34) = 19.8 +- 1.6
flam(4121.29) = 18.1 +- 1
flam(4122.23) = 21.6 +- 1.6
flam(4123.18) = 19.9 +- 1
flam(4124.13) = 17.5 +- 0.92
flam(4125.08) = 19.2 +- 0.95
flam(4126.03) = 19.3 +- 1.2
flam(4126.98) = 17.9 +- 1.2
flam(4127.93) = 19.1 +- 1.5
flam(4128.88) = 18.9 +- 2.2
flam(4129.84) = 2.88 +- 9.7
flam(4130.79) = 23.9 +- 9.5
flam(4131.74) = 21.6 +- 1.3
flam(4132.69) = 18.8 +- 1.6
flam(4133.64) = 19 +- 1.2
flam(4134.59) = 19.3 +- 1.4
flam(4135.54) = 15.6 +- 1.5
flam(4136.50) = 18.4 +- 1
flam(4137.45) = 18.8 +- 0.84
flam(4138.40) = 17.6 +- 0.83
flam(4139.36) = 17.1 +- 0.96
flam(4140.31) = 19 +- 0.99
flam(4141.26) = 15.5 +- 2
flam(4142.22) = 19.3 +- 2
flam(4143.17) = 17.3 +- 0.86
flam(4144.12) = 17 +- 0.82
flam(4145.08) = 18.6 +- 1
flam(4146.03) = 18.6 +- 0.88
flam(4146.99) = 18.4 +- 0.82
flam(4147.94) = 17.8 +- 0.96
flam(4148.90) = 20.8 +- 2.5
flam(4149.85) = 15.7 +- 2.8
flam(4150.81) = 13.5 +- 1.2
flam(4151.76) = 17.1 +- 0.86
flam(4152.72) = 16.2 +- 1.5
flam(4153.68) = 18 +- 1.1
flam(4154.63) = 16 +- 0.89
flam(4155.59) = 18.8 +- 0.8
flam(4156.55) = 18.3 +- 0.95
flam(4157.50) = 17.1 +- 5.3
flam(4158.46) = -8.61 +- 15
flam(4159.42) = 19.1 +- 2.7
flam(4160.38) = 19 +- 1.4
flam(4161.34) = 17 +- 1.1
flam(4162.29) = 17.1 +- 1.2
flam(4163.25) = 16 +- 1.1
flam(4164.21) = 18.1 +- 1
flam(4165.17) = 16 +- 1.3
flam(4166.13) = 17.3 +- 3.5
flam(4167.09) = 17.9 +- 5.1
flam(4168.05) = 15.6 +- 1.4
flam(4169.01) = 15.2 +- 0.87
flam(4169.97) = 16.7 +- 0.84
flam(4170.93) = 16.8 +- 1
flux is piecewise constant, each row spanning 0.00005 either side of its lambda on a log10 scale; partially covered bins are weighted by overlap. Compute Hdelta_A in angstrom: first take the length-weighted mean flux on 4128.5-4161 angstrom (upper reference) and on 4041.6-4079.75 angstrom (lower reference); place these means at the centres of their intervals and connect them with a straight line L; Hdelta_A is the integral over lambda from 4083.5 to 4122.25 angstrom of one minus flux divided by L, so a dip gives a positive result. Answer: -4.1 angstrom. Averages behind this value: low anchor 14.5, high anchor 16.9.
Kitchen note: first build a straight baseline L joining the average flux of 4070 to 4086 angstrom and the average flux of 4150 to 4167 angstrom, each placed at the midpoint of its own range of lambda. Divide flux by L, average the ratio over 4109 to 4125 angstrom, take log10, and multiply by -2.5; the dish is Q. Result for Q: -0.23 mag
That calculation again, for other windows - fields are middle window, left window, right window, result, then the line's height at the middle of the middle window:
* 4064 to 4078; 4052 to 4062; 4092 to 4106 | 0.058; 15.3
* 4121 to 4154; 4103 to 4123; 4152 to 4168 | -0.049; 17.1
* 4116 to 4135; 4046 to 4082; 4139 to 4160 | -0.178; 15.9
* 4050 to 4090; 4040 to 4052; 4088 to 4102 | 0.046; 15.4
